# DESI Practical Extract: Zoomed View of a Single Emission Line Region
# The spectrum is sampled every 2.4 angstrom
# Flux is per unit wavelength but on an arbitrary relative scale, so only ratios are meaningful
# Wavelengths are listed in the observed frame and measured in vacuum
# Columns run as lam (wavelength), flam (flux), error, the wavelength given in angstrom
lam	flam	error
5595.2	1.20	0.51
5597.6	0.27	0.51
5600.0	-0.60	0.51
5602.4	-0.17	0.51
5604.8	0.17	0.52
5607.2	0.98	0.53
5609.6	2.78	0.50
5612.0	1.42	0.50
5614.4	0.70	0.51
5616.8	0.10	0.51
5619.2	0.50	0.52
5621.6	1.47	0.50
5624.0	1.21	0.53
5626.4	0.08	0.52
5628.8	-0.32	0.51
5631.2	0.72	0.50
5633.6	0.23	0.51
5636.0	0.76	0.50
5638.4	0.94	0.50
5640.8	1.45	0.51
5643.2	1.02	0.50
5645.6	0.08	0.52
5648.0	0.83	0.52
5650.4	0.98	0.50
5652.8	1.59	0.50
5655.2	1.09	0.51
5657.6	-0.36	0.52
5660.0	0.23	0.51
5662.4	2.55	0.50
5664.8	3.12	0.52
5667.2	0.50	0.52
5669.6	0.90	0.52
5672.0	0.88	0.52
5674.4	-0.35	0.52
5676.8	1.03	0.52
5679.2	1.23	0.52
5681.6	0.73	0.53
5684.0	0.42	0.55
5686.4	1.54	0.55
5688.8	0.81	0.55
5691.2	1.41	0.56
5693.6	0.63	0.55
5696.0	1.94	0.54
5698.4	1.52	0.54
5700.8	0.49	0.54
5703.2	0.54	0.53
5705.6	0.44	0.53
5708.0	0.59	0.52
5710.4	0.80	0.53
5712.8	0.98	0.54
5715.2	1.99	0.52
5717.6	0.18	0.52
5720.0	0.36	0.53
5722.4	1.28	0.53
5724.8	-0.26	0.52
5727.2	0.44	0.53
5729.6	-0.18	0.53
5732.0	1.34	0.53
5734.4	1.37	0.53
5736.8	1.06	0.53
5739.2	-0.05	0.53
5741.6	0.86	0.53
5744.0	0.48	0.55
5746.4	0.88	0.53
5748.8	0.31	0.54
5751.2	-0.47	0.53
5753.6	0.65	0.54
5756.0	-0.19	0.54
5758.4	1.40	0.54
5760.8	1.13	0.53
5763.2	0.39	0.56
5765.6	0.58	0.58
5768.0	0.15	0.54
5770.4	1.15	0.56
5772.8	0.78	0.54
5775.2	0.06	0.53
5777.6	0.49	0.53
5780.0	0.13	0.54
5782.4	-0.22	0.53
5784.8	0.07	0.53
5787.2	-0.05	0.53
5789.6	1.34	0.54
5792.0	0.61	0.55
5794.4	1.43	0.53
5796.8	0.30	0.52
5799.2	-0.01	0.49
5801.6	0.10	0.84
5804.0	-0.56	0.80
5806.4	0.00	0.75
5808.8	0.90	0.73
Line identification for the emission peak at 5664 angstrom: [O III] 5007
